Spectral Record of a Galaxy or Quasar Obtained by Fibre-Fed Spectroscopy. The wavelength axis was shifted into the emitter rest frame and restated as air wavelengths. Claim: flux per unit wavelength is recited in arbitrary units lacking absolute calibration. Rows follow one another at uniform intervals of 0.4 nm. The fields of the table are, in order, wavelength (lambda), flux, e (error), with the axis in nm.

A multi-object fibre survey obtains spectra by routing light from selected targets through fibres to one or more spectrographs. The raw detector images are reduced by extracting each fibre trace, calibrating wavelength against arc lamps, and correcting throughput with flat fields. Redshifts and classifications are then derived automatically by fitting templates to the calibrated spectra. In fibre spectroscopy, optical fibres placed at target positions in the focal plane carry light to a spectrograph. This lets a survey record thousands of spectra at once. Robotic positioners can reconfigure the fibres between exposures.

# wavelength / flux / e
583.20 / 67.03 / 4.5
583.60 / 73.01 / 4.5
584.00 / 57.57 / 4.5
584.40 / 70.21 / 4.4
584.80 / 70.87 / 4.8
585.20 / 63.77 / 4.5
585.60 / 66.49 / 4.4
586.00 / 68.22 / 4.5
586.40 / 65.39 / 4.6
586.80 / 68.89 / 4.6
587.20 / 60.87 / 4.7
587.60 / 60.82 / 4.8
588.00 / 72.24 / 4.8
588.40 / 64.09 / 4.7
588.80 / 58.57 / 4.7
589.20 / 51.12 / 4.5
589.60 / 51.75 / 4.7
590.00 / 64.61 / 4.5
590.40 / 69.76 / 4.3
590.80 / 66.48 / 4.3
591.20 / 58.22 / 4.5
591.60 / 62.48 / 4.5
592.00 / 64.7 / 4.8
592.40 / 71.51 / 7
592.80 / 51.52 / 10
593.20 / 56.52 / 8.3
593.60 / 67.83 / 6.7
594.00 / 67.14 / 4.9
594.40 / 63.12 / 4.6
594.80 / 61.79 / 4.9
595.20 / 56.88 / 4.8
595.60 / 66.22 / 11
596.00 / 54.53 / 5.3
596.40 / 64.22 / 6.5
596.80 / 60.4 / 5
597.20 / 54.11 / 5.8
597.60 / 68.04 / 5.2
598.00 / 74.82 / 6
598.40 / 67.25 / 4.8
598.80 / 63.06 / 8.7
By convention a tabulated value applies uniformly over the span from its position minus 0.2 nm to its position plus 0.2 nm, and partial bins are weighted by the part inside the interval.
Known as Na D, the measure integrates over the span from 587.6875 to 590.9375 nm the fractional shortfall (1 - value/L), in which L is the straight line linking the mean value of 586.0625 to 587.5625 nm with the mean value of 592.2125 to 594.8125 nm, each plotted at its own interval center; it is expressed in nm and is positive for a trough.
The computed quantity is 0.10 nm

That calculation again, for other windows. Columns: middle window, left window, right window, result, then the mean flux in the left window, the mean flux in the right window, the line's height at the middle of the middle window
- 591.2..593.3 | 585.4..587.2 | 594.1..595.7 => 0.072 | 66.5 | 62.1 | 63.4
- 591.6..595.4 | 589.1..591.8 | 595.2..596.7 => -0.086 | 61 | 60.9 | 61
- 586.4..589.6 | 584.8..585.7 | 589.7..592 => 0.156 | 66.3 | 63.8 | 65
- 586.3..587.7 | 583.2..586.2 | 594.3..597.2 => 0.035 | 67.2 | 60.5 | 65.8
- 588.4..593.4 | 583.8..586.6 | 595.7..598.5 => 0.309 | 66.1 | 63.3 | 64.7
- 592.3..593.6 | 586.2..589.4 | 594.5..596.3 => 0.019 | 62.7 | 60.3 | 61.1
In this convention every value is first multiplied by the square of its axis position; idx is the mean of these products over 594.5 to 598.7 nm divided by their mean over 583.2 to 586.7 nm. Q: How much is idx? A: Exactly 1.0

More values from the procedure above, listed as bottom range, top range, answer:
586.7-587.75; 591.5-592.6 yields 1.07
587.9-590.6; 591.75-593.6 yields 1.02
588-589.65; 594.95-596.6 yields 1.05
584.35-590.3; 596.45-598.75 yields 1.05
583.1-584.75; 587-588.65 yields 0.97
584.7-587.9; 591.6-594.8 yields 0.98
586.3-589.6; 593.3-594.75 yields 1.07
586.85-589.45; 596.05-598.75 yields 1.08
